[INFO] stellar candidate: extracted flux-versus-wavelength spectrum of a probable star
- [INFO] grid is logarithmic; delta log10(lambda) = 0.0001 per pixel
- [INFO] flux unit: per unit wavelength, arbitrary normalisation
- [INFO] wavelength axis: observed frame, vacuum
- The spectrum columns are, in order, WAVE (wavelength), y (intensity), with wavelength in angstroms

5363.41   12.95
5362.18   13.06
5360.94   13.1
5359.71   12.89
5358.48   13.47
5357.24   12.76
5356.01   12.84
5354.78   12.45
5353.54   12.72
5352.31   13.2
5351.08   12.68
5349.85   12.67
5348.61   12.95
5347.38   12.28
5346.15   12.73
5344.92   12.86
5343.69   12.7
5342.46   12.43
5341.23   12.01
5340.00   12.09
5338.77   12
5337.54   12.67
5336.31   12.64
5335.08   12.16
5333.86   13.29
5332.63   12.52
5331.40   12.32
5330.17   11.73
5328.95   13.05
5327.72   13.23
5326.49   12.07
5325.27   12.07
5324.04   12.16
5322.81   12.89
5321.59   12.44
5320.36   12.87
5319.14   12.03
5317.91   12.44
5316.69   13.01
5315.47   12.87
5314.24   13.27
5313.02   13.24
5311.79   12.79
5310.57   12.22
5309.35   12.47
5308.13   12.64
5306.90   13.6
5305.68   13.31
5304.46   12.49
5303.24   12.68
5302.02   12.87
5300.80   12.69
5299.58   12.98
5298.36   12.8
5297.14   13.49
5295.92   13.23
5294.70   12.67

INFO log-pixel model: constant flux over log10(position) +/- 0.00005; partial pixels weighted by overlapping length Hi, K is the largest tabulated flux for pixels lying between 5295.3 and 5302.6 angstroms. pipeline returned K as 13.49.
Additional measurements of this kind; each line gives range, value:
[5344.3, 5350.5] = 12.95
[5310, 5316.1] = 13.27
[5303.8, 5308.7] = 13.6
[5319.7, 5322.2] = 12.87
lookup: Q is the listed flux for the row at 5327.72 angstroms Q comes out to 13.23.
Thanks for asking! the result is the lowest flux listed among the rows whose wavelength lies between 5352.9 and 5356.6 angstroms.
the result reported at 12.45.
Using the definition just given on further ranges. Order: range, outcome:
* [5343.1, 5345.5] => 12.7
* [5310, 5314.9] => 12.22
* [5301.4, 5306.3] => 12.49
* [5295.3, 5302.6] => 12.69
